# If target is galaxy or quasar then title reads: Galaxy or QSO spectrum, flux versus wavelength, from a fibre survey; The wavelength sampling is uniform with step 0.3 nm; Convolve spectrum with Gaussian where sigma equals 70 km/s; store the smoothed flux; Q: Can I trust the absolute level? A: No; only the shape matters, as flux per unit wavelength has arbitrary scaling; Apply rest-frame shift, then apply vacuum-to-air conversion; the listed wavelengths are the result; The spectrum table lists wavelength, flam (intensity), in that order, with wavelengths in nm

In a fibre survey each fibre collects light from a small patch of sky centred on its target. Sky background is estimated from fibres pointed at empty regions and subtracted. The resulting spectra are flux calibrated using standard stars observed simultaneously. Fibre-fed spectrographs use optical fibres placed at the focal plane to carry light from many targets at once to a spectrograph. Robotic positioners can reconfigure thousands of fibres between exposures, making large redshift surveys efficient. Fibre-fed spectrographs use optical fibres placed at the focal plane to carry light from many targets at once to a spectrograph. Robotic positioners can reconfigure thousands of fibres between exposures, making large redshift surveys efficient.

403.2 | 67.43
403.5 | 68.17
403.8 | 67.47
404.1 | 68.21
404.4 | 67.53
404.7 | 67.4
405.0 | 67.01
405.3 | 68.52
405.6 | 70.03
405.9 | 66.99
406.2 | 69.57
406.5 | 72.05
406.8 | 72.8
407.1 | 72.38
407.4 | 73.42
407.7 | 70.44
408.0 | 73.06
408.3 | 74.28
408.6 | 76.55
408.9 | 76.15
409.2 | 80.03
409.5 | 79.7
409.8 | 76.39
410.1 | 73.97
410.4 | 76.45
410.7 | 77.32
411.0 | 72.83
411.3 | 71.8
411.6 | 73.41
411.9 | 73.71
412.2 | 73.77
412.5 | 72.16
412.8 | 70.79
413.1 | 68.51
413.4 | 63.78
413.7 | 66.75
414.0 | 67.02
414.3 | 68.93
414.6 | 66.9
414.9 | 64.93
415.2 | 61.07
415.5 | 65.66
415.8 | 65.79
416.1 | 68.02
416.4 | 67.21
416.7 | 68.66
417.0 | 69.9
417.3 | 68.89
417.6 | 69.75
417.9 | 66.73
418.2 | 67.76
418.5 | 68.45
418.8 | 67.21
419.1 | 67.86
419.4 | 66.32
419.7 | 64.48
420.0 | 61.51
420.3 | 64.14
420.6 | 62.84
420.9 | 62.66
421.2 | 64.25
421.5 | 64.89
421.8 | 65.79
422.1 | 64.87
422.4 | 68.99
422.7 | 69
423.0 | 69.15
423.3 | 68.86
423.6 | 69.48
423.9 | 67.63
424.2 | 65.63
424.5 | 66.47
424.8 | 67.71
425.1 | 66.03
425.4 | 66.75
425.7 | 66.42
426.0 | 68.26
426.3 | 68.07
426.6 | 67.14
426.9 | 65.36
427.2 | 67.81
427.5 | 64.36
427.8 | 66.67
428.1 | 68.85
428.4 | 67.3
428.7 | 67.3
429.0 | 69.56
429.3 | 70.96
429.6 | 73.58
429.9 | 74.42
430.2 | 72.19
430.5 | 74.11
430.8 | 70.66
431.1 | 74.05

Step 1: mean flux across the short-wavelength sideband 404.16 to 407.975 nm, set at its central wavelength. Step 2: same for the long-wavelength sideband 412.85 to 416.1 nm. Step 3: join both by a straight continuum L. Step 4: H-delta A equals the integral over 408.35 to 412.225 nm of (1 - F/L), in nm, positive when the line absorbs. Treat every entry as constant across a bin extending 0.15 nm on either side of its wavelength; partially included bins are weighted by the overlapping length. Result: -0.43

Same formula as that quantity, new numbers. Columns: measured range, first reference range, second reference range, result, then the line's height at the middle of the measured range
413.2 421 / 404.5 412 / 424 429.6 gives 0.45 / 70.3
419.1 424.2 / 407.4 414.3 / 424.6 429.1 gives 0.23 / 69.1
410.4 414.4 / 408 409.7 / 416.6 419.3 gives 0.14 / 73.6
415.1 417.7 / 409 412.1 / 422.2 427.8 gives 0.18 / 72.2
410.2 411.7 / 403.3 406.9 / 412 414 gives -0.11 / 69.1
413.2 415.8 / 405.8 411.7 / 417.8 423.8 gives 0.17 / 70.3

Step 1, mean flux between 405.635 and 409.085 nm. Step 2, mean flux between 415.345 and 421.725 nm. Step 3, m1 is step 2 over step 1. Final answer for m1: 0.91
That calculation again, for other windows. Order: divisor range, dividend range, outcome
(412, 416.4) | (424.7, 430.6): 1.02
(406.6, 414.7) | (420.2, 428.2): 0.92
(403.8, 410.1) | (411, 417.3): 0.95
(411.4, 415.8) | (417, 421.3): 0.97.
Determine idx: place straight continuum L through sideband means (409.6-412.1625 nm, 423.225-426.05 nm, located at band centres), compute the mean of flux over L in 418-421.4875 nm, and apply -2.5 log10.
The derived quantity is 0.074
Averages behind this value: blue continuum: 74.6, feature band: 65.2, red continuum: 67.3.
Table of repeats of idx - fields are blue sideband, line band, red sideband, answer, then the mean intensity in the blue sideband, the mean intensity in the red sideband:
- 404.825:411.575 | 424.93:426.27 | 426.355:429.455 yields 0.02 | 73.2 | 67.6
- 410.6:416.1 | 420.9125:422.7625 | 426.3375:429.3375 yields 0.04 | 69.1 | 67.4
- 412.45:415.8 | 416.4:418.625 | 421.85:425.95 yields -0.02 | 66.7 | 67.4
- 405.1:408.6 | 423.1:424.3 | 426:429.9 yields 0.01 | 71.4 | 68.3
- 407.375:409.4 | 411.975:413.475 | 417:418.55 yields 0.03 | 75.1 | 68.5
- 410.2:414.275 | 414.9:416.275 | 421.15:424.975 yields 0.08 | 71.4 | 67.2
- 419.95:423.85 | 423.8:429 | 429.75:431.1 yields 0.04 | 66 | 73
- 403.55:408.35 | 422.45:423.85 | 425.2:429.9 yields -0.01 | 69.9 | 68.1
